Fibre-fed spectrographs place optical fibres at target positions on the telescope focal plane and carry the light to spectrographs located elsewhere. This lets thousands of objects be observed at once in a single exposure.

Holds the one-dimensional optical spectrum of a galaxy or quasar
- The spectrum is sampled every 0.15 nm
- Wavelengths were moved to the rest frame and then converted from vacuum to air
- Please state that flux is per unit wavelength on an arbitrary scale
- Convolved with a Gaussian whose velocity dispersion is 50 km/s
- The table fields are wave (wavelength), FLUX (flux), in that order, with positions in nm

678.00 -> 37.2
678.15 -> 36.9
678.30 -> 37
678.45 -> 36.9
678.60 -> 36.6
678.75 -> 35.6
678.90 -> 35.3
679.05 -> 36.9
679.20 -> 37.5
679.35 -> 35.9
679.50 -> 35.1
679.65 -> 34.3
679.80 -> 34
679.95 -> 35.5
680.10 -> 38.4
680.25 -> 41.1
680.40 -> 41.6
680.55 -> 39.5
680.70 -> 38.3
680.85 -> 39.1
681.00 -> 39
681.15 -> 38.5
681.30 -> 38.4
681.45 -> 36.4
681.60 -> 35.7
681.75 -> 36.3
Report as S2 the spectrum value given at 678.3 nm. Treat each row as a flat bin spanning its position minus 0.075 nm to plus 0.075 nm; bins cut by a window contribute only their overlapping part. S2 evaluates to 37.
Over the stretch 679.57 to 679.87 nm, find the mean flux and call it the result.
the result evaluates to 34.2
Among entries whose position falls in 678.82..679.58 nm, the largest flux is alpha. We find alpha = 37.5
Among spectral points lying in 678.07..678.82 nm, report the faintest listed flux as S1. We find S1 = 35.6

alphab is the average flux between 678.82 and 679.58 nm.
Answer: 36.1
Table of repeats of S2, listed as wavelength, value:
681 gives 39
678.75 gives 35.6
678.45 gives 36.9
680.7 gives 38.3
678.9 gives 35.3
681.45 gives 36.4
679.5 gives 35.1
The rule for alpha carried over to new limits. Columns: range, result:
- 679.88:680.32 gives 41.1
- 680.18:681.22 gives 41.6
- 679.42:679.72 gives 35.1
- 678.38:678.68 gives 36.9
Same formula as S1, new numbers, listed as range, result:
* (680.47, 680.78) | 38.3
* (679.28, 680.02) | 34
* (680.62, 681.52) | 36.4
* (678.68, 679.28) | 35.3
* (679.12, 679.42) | 35.9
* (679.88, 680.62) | 35.5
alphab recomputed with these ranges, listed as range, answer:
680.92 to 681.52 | 38.1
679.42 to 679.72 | 34.7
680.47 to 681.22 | 38.9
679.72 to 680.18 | 36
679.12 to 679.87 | 35.4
